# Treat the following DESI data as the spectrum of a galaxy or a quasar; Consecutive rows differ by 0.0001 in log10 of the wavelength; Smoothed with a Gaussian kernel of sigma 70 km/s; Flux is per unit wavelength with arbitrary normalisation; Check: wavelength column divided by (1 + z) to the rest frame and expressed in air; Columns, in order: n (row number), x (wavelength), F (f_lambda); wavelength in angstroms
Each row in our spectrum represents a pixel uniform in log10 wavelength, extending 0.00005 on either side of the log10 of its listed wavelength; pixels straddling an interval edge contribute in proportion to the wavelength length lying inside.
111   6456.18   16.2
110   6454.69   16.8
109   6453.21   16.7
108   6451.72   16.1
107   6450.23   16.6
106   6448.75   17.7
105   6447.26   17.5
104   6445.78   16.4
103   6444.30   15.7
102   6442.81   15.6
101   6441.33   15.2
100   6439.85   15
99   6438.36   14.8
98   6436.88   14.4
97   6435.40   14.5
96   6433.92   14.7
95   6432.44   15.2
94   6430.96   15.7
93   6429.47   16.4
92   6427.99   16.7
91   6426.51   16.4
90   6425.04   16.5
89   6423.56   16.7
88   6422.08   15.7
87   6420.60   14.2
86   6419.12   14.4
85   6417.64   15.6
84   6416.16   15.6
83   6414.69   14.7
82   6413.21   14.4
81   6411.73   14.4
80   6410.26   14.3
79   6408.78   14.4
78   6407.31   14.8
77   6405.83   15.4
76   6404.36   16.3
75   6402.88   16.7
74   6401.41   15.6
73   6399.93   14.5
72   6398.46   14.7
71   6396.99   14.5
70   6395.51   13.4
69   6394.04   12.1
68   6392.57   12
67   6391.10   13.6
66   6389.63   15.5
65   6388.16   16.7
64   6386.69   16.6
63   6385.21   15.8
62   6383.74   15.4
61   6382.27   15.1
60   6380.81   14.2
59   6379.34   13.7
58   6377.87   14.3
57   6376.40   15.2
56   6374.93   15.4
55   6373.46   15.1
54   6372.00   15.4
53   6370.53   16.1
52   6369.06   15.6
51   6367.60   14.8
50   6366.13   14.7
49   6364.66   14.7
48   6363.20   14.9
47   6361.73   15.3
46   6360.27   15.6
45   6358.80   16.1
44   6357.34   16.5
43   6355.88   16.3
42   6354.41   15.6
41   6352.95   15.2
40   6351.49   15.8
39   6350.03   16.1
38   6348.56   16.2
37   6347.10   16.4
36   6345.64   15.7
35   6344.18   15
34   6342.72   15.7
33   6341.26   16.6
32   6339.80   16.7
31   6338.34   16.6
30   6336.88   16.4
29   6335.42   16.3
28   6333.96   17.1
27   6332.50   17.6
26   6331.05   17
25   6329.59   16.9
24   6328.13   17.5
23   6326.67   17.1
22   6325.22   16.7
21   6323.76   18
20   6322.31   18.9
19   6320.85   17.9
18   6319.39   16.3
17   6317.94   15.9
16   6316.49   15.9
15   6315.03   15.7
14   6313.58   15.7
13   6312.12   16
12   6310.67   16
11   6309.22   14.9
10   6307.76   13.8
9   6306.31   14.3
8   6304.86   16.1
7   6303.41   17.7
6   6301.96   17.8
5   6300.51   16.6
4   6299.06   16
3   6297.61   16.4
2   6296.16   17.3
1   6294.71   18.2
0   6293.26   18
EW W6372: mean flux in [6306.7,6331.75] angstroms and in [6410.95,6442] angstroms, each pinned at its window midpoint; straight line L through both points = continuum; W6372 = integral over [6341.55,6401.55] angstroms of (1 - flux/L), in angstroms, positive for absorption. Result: 2.8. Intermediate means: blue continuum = 16.4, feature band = 15.2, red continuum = 15.3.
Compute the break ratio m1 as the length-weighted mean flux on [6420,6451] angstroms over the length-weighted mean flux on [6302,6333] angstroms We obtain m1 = 0.96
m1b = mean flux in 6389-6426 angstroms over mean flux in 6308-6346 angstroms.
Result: 0.90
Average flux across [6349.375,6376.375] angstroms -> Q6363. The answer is 15.5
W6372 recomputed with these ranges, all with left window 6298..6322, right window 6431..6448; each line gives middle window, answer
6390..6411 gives 1.5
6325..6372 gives -0.5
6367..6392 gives 0.8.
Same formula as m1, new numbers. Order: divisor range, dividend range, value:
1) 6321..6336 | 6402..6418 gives 0.87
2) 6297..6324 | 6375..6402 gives 0.90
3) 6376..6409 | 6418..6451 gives 1.06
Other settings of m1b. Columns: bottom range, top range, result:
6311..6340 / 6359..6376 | 0.91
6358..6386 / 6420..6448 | 1.03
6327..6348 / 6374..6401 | 0.88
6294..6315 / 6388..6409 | 0.90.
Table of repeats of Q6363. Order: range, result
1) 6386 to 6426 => 14.9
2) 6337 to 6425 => 15.2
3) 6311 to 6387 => 16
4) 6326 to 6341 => 16.9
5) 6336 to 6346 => 16.1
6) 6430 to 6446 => 15.2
